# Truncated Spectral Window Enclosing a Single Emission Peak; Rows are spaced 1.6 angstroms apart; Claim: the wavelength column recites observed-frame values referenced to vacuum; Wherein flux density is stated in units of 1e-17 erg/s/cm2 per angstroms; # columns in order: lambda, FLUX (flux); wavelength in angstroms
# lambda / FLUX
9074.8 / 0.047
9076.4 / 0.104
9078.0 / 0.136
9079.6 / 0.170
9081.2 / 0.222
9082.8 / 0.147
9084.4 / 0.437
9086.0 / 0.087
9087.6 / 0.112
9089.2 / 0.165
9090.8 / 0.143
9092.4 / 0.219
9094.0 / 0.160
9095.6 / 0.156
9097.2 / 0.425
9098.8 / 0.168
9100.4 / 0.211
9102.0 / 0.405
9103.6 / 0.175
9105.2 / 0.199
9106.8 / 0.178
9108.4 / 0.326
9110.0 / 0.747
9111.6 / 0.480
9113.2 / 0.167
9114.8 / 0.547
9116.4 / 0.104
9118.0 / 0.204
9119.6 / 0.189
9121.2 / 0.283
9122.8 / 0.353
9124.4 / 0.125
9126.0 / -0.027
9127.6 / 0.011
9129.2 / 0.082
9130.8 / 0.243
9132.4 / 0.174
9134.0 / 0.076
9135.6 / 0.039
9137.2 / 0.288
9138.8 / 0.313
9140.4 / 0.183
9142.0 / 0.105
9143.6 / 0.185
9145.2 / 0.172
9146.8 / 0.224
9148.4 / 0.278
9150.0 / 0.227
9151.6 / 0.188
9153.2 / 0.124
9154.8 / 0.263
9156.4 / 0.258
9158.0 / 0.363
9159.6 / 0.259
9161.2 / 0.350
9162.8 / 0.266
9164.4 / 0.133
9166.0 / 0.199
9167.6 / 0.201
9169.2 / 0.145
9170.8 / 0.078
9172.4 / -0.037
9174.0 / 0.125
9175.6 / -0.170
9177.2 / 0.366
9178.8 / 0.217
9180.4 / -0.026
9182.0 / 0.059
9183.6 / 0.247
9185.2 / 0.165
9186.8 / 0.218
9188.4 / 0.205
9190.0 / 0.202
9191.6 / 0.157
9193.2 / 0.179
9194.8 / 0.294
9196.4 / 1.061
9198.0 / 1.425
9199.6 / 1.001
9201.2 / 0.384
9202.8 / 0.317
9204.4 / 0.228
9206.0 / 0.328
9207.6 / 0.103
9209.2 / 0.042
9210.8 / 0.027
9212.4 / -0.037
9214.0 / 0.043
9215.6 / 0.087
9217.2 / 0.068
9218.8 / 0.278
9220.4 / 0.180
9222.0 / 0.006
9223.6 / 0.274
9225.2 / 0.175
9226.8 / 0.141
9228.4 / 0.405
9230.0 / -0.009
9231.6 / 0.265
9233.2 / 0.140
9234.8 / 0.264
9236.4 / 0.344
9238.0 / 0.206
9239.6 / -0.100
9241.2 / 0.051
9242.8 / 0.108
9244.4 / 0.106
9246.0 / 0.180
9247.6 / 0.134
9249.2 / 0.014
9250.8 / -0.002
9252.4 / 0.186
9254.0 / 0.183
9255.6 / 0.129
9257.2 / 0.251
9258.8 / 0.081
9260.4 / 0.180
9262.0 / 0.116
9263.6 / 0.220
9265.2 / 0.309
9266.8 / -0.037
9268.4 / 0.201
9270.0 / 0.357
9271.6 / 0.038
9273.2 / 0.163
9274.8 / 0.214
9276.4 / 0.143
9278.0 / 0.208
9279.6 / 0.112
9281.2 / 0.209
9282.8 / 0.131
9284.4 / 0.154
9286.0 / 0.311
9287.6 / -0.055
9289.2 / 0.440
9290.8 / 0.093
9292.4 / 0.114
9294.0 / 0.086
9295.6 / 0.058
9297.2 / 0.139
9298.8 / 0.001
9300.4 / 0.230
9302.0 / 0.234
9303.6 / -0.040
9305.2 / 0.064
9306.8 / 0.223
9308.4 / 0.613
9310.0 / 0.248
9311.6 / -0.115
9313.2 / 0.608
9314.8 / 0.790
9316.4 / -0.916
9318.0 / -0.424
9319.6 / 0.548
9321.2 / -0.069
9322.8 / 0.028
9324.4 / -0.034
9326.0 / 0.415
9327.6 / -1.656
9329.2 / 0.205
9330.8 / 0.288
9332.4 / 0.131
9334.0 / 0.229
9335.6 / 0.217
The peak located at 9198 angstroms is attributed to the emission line [O III]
